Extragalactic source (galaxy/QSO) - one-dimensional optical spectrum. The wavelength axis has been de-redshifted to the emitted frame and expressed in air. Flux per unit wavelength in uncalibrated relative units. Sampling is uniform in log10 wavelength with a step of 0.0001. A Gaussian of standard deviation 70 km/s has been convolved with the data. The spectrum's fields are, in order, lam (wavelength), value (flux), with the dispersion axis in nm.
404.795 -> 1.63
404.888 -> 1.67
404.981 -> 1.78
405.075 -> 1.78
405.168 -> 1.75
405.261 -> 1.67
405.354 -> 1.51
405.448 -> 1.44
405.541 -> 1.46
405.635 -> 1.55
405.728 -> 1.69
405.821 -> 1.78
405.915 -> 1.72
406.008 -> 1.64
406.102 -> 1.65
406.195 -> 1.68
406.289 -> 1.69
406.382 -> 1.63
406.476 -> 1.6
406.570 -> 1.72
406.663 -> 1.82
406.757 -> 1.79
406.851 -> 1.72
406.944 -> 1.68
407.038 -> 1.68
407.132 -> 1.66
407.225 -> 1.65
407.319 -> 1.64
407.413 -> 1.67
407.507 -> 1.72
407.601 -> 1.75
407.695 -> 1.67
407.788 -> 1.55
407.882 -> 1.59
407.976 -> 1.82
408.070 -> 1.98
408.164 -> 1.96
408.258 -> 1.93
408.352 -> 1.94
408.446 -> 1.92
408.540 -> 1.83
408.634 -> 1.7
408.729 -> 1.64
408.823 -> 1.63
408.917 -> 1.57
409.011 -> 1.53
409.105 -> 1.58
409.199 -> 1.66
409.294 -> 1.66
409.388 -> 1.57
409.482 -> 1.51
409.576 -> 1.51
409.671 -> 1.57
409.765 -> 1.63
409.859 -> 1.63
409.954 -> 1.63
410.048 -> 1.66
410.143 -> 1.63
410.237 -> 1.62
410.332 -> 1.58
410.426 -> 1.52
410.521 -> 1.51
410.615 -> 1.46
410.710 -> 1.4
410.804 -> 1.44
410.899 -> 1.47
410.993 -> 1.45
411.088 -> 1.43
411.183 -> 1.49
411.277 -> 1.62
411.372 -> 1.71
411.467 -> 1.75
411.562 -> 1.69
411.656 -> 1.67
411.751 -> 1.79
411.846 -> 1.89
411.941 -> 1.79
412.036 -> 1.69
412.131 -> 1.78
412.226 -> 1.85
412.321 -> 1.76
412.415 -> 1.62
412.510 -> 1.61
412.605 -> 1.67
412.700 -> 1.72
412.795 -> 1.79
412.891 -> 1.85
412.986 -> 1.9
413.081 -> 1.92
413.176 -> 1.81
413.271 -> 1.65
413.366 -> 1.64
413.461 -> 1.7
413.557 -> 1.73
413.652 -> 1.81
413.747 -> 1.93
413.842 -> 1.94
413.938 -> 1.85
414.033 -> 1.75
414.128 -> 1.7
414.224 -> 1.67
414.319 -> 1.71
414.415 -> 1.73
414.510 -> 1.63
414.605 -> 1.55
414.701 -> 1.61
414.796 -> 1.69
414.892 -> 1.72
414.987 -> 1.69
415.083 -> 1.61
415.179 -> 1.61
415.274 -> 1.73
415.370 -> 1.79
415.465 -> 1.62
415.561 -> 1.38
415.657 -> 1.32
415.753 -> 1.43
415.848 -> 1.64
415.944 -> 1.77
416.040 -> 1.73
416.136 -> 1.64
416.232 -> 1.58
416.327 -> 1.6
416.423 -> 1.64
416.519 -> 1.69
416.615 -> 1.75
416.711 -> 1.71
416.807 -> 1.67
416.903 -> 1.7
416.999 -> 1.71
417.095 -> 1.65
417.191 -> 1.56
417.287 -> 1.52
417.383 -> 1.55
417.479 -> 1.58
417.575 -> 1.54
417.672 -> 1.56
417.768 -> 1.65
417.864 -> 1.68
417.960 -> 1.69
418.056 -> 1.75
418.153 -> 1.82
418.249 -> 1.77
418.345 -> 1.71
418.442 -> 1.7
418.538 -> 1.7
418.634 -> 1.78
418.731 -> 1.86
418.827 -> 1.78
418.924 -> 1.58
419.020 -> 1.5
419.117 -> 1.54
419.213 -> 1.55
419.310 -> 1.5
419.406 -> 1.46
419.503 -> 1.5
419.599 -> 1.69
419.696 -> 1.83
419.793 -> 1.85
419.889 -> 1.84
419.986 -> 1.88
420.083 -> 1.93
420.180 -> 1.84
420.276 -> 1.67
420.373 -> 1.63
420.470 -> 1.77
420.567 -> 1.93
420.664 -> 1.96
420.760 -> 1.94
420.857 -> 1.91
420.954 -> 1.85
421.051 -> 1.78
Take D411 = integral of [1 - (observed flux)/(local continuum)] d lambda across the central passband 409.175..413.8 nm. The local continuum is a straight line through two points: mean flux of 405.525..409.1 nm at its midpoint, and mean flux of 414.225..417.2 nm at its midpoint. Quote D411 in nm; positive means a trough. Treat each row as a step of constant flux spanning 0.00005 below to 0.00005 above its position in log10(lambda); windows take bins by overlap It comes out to 0.04 nm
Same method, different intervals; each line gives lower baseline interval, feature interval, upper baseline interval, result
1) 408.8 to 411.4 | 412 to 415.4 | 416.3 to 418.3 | -0.27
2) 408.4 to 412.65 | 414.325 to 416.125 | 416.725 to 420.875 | 0.05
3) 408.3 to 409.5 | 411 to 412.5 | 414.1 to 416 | -0.03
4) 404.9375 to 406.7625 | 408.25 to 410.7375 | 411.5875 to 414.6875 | 0.12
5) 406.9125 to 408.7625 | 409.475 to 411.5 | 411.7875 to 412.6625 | 0.22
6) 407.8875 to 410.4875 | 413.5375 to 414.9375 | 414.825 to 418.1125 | -0.08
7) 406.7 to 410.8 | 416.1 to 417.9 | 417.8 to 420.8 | 0.09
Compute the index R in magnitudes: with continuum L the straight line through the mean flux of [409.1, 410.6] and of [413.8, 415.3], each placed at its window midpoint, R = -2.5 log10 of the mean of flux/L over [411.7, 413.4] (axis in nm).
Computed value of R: -0.07 mag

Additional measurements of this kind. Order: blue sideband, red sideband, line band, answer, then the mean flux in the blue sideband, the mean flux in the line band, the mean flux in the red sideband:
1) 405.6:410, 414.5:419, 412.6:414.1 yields -0.08 mag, 1.69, 1.79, 1.65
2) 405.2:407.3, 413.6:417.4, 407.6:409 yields -0.06 mag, 1.66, 1.76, 1.67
